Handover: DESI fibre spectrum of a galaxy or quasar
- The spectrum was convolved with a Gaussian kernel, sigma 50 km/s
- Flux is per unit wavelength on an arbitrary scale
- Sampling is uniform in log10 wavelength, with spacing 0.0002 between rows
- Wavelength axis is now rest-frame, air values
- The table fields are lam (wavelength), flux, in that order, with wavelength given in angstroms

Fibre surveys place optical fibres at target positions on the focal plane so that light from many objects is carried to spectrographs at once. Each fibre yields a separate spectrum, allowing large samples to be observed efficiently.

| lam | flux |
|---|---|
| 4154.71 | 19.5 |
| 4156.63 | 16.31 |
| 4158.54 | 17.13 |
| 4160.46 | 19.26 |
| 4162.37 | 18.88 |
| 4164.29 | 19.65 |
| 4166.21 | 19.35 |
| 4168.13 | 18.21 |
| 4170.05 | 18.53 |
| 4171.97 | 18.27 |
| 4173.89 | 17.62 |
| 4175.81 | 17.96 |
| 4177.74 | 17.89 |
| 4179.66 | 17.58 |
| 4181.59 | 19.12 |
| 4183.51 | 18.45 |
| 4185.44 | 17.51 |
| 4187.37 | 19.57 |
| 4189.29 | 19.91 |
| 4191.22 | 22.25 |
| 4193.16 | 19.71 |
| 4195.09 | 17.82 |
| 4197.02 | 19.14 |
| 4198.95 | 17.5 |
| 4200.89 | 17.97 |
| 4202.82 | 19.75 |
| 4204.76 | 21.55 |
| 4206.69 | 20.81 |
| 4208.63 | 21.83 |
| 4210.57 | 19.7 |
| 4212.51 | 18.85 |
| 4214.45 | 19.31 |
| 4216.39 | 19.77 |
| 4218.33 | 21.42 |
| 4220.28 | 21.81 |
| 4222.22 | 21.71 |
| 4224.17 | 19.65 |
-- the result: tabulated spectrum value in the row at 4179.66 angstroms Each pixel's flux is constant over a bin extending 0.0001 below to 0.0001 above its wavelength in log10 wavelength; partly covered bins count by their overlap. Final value 17.58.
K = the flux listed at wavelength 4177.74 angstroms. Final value 17.89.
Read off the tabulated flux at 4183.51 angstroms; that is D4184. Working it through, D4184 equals 18.45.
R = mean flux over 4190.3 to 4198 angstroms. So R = 19.7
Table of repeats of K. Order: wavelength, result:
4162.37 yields 18.88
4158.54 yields 17.13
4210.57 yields 19.7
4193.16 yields 19.71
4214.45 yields 19.31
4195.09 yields 17.82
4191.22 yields 22.25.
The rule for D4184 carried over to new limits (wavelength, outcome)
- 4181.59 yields 19.12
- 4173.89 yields 17.62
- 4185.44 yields 17.51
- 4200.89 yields 17.97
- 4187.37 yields 19.57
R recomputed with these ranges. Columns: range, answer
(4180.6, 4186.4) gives 18.4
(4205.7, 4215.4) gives 20.1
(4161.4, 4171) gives 18.9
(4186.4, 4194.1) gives 20.4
